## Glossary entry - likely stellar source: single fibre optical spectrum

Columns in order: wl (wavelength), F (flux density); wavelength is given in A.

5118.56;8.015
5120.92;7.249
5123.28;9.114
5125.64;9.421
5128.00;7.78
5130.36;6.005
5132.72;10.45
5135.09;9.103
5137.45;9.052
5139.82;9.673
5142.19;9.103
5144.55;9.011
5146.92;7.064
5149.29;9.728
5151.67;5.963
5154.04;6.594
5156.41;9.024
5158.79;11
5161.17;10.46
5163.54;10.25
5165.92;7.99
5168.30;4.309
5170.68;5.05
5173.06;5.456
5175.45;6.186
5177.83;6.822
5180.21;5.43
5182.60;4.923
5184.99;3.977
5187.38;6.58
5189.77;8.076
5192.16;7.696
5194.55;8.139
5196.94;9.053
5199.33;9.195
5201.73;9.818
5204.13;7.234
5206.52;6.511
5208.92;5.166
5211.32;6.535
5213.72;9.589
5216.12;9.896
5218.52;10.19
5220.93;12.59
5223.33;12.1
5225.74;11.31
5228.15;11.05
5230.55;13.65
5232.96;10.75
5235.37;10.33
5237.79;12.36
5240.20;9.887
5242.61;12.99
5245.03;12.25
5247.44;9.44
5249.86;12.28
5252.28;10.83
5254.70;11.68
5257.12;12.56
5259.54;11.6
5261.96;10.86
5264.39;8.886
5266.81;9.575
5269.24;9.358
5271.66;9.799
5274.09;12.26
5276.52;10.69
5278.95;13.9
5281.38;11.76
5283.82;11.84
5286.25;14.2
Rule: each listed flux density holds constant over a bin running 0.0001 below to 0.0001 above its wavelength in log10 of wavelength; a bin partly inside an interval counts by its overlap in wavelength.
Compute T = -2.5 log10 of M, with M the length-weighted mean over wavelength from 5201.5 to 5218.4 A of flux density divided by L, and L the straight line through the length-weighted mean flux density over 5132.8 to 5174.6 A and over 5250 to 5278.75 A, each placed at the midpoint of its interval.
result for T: 0.22 mag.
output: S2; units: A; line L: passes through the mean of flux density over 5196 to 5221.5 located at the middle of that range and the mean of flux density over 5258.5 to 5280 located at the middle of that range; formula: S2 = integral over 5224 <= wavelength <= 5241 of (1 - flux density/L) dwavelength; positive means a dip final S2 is -3.5 A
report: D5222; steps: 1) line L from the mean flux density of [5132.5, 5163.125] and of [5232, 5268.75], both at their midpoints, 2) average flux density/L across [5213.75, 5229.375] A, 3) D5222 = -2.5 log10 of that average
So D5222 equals -0.06 mag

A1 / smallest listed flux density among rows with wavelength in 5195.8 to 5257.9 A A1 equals 5.166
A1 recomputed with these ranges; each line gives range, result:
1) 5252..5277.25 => 8.886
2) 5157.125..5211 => 3.977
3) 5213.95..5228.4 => 9.896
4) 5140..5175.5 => 4.309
